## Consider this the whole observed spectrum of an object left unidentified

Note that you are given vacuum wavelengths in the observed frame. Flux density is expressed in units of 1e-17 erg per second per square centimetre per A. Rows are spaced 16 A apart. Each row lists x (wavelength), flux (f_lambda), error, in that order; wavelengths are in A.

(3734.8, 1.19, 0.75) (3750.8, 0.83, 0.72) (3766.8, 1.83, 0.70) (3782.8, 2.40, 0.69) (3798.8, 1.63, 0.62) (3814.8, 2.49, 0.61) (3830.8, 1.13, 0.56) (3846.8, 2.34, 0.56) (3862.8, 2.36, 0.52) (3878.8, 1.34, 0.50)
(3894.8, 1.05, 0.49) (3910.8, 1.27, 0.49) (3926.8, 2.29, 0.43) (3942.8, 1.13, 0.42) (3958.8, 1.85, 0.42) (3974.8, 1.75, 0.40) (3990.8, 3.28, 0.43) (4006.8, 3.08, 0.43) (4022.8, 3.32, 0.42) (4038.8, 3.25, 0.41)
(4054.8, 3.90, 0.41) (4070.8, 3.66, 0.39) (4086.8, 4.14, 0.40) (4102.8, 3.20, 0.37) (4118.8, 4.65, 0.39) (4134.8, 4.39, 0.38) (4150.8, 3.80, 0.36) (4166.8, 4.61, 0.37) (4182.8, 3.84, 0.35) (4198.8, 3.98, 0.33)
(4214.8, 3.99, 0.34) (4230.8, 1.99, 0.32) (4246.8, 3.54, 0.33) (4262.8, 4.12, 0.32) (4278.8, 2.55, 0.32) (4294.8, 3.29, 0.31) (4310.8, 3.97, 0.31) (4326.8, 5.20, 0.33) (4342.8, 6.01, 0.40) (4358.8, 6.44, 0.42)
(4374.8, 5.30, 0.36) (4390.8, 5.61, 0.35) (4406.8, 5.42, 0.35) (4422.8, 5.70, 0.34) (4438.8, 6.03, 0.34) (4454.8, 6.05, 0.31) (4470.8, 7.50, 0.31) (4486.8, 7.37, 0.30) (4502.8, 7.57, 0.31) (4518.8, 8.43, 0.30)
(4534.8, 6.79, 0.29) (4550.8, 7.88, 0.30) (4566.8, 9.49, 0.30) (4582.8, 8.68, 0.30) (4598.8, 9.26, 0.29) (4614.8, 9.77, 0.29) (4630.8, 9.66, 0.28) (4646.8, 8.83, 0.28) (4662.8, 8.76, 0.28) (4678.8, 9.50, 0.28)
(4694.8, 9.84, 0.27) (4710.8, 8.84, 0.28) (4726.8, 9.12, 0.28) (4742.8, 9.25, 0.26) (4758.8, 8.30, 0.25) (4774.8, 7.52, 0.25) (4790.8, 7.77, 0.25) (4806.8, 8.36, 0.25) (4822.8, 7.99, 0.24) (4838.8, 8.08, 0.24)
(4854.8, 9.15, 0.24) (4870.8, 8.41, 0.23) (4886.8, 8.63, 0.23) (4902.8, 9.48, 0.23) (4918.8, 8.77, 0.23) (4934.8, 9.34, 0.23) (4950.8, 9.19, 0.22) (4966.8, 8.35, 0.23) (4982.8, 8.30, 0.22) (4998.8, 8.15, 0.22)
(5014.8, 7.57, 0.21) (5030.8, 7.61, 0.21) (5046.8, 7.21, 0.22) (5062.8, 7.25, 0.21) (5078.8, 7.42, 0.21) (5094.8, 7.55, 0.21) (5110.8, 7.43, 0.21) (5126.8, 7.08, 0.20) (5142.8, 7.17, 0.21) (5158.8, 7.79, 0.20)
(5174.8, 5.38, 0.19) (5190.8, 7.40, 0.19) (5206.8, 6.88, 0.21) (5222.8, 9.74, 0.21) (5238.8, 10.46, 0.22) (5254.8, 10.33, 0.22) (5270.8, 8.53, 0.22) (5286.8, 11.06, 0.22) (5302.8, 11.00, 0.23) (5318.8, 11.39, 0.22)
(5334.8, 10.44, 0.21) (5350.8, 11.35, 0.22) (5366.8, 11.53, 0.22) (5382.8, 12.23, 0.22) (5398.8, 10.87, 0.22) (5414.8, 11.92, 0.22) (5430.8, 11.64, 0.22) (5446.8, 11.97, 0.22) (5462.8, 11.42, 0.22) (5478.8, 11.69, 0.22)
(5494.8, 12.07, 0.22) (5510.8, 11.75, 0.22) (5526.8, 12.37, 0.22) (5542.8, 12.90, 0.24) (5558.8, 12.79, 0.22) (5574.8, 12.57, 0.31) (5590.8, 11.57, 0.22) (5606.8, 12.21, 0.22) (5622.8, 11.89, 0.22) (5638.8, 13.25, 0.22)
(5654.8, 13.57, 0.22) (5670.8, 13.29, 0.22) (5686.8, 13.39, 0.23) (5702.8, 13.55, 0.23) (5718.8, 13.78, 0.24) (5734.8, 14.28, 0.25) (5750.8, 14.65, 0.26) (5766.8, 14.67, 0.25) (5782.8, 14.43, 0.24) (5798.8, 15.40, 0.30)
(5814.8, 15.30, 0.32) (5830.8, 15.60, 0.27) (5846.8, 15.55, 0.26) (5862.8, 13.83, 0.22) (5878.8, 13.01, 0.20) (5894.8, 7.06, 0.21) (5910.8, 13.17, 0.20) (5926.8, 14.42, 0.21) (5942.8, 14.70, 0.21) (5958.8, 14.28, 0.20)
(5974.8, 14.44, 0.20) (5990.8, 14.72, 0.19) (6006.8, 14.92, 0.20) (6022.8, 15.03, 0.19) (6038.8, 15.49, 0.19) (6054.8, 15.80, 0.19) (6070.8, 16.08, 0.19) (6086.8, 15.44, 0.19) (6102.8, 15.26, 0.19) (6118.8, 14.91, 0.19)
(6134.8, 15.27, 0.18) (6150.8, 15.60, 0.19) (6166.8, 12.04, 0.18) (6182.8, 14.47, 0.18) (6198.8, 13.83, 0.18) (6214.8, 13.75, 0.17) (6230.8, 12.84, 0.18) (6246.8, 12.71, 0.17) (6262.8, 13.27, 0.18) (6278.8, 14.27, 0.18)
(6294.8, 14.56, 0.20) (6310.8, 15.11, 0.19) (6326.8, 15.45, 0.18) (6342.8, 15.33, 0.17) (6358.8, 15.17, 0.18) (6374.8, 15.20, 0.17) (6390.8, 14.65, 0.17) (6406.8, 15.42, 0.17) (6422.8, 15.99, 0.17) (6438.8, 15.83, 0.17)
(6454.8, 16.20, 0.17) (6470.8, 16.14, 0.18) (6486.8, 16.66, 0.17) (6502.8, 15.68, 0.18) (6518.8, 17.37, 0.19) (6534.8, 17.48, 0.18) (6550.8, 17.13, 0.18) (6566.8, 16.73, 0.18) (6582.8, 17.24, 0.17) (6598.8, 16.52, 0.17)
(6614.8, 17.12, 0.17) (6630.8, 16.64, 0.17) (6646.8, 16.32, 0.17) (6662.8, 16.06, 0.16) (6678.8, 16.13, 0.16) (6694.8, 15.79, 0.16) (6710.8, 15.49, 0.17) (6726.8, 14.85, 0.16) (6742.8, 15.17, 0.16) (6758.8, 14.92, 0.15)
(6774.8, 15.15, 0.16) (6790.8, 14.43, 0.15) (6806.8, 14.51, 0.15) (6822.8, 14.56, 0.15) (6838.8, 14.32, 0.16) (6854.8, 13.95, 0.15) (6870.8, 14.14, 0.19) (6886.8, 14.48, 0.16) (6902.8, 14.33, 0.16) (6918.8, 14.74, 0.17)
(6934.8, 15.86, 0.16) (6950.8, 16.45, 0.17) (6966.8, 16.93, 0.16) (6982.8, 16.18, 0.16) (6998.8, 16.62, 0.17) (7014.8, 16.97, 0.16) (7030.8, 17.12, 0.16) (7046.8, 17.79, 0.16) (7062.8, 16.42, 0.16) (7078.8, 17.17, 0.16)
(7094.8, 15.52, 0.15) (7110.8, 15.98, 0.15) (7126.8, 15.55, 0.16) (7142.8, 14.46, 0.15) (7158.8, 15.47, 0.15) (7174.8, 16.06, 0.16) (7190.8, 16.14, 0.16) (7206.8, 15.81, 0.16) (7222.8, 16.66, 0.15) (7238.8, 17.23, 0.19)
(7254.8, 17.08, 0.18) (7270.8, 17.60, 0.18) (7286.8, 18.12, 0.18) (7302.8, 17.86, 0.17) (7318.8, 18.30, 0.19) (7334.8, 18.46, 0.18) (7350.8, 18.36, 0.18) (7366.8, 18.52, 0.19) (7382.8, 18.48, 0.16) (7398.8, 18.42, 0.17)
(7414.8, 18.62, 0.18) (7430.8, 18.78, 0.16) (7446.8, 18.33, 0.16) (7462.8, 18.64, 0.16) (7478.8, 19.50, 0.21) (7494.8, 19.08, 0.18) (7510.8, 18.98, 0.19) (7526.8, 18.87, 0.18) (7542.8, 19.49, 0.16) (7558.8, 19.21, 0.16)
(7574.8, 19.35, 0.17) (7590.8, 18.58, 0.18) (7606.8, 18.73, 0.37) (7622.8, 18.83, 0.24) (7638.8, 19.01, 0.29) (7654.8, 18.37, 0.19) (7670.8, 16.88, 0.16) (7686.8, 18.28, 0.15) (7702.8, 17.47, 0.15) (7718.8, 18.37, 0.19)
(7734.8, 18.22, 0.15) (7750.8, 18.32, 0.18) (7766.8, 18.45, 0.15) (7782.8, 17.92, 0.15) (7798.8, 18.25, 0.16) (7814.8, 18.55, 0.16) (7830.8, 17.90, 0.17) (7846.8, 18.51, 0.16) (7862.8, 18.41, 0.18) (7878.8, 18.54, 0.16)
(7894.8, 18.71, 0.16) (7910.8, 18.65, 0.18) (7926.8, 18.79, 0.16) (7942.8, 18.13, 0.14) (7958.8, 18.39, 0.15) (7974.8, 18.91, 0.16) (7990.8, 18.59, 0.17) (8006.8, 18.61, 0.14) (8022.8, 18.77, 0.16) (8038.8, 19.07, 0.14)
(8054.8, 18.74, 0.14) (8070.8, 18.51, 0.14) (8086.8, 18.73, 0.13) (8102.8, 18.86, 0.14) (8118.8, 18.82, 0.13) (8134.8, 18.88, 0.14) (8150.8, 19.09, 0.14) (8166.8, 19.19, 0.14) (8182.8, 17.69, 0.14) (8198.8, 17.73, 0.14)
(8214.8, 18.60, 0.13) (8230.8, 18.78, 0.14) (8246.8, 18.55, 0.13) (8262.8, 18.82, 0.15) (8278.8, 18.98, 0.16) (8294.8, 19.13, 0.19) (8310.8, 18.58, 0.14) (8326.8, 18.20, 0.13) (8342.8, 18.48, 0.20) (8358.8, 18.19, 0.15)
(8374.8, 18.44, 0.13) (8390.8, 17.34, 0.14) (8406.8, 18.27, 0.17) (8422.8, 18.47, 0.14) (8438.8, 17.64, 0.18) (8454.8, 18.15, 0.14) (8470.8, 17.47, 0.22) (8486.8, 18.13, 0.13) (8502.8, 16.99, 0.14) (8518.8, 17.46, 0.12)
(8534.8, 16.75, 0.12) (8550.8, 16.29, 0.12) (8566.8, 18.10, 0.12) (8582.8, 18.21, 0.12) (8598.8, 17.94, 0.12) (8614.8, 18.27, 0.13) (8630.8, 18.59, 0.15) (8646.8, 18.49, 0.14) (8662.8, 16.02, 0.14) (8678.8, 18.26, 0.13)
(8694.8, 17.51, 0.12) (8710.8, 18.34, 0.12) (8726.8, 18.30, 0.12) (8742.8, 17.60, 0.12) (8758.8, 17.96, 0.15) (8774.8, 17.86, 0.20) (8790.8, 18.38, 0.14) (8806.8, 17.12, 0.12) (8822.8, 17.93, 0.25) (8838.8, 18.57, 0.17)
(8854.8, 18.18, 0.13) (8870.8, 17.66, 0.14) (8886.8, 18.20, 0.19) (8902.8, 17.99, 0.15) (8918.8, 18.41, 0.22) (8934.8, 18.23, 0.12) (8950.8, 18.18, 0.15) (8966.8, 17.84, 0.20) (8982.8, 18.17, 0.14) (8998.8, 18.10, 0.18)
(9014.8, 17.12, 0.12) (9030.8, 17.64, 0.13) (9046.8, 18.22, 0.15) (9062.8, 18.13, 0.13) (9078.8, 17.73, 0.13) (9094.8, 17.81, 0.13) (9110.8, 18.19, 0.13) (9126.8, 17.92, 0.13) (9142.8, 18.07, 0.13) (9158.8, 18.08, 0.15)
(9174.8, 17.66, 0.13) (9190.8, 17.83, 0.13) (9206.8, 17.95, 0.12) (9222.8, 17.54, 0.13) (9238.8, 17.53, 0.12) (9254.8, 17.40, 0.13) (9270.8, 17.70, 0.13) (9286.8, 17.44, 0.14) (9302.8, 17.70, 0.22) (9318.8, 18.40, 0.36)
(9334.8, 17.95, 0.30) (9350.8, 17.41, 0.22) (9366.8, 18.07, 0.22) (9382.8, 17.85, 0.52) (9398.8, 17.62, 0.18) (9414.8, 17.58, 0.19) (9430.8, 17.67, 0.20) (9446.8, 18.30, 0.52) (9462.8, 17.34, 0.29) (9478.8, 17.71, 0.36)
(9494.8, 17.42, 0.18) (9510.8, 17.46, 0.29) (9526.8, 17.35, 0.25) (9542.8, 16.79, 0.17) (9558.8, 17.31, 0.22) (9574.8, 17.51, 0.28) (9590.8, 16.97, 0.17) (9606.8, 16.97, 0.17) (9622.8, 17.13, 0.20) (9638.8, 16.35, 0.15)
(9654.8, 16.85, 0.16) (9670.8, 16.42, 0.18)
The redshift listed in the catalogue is 0.00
